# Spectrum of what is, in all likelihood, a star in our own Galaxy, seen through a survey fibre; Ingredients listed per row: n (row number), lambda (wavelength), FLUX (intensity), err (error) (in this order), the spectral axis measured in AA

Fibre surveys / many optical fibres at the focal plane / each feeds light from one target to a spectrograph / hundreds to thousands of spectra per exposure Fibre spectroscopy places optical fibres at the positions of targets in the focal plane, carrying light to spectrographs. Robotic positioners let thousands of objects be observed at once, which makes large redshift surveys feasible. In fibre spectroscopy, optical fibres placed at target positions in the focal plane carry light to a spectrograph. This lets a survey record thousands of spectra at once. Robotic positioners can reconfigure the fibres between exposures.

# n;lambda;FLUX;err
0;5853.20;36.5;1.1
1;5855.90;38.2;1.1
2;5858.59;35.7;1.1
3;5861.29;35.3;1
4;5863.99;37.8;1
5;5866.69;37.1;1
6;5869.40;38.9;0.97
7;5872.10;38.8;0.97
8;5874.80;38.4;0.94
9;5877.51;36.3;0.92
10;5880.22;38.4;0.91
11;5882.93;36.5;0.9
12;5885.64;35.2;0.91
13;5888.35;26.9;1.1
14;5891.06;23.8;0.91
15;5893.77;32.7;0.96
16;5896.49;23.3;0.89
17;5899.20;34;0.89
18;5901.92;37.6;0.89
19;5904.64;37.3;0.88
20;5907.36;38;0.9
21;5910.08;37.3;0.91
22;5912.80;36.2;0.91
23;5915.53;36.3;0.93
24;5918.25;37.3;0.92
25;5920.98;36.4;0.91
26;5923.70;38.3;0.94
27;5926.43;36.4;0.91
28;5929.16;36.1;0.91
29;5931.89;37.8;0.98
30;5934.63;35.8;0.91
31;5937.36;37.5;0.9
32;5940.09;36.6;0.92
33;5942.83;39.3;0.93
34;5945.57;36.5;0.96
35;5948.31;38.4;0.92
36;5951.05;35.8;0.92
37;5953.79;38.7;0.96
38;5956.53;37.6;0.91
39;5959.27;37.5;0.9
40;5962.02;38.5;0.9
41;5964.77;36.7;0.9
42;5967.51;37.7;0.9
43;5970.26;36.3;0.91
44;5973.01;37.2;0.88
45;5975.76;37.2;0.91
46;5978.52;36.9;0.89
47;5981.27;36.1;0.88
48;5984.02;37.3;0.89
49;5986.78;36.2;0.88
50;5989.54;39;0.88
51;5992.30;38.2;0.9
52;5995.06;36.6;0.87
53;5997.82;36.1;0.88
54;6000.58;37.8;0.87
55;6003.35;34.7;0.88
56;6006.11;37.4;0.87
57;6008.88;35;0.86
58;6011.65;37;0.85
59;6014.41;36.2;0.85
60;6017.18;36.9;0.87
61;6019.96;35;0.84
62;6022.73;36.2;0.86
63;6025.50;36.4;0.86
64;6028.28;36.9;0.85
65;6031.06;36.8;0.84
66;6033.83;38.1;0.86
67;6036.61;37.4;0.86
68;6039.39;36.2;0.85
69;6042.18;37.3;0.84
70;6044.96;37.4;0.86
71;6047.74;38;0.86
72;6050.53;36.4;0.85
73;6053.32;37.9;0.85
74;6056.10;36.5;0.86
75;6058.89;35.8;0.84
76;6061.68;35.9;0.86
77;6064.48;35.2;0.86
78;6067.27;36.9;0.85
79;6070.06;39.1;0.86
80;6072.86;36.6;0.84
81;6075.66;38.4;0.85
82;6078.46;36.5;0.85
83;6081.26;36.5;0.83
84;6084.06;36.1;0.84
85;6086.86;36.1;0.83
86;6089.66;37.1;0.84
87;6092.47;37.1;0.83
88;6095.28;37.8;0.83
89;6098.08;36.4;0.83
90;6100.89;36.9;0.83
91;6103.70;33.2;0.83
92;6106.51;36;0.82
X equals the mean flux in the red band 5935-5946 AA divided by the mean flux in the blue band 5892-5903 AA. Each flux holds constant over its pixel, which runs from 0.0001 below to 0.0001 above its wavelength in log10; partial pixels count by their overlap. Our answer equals 1.19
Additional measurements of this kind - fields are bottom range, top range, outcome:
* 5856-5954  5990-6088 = 1.02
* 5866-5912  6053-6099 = 1.06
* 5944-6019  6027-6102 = 1.00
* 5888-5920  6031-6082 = 1.10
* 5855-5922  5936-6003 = 1.06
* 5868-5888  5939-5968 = 1.02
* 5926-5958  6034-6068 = 0.99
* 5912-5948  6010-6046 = 0.99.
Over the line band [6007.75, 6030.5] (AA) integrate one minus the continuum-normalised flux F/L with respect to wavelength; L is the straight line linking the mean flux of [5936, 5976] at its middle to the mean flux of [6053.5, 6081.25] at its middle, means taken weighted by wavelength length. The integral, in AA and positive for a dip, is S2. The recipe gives 0.5 AA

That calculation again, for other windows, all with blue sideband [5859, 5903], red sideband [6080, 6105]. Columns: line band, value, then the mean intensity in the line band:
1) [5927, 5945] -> -1.1 AA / 37.1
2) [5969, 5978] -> -0.4 AA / 36.9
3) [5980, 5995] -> -0.8 AA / 37.3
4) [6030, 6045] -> -0.6 AA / 37.2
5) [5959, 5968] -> -0.6 AA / 37.6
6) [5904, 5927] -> -1.5 AA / 37.1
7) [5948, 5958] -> -0.7 AA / 37.6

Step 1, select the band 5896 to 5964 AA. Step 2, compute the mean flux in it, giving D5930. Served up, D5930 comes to 36.8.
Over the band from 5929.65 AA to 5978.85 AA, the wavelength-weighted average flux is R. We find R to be 37.3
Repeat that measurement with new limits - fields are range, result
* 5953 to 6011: 37.1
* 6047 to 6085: 36.8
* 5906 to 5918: 37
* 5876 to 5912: 33.7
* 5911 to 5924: 36.8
